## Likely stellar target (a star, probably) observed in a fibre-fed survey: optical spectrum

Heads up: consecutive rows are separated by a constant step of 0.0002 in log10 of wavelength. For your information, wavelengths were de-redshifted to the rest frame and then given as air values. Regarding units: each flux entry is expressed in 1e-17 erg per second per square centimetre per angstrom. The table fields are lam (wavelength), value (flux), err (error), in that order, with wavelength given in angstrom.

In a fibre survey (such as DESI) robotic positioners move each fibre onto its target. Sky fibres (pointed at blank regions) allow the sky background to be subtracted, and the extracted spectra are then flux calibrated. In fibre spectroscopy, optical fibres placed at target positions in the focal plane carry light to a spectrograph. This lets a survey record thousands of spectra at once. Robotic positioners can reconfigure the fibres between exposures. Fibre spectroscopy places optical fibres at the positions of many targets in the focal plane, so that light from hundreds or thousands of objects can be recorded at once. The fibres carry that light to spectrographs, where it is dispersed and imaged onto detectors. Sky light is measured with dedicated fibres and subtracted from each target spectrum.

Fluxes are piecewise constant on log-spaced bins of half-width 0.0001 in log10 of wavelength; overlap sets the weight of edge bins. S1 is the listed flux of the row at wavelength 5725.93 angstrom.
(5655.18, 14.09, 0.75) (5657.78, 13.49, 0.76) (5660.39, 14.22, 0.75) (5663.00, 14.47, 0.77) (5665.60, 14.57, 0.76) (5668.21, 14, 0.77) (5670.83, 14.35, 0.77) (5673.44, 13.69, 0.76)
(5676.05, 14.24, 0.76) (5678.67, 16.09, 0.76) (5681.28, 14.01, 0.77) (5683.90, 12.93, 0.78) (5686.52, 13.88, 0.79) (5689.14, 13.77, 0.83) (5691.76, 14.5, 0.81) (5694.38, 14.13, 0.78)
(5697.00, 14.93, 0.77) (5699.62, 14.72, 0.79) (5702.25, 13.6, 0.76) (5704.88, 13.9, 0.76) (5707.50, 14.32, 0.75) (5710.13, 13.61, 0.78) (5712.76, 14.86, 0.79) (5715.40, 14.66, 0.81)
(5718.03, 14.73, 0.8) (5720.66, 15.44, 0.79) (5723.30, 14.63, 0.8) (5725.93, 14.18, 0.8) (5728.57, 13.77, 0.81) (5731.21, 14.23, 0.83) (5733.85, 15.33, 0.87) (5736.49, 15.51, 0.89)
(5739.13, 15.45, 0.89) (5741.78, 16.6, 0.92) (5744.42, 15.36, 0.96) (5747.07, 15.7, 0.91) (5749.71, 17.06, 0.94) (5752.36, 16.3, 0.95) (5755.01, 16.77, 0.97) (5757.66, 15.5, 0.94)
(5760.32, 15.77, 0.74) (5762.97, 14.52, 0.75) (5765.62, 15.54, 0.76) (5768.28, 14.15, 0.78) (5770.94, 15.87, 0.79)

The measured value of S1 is 14.18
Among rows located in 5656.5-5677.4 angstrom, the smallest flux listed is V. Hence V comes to 13.49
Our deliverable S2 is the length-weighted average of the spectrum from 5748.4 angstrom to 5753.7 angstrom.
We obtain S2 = 16.7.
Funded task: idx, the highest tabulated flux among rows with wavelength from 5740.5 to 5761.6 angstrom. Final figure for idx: 17.06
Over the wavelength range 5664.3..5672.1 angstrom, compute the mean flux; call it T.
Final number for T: 14.3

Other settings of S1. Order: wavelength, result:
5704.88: 13.9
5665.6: 14.57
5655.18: 14.09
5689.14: 13.77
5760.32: 15.77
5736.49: 15.51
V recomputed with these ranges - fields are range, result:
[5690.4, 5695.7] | 14.13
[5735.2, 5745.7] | 15.36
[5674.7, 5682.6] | 14.01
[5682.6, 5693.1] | 12.93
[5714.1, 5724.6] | 14.63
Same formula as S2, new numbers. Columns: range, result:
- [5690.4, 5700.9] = 14.6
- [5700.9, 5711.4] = 13.9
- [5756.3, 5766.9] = 15.3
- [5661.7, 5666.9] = 14.5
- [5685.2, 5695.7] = 14.1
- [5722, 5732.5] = 14.2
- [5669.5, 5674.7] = 14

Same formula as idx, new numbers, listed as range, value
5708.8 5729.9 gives 15.44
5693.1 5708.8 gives 14.93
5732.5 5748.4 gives 16.6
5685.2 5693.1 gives 14.5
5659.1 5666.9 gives 14.57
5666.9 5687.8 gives 16.09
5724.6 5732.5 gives 14.23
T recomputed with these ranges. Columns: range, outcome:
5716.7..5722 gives 15.1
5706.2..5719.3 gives 14.4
